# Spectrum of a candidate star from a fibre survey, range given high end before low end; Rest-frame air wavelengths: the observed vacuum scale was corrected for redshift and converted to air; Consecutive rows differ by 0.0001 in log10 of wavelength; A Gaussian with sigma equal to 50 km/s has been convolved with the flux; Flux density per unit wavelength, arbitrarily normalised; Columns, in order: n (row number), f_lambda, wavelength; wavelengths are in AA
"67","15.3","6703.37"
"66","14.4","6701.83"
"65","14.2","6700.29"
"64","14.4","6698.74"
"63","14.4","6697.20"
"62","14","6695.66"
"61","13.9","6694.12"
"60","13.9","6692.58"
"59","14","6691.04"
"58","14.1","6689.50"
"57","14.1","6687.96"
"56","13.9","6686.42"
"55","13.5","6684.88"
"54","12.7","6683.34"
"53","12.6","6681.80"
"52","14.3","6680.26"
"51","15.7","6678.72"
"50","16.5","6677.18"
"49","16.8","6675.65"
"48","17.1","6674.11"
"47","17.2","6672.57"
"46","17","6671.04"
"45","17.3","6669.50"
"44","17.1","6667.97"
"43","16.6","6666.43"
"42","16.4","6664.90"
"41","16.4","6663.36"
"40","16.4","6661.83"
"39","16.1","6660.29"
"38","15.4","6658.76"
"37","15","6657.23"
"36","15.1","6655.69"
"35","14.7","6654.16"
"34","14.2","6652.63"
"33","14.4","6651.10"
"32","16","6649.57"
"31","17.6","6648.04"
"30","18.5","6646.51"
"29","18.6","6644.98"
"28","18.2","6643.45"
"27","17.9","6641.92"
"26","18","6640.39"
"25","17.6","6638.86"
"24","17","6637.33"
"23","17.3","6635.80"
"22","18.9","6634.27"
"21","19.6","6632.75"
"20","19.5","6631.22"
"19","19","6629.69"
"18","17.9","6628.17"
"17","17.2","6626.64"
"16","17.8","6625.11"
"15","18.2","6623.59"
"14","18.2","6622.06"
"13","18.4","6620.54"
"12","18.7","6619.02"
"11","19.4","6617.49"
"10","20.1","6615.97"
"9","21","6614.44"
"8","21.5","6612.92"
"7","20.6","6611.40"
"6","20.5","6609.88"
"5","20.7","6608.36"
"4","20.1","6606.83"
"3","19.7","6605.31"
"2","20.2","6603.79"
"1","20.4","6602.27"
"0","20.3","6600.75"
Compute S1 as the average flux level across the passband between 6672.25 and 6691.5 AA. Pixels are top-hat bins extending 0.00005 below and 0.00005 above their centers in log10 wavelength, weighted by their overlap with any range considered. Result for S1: 14.8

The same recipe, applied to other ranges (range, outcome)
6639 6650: 17.9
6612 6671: 17.6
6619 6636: 18.4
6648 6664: 15.5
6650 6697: 15.2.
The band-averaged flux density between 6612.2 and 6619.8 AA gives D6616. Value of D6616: 20.1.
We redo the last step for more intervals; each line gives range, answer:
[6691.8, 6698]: 14.1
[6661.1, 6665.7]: 16.4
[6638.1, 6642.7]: 17.8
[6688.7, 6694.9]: 14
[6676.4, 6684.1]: 14.4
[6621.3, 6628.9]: 17.8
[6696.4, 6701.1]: 14.3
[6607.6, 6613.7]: 20.9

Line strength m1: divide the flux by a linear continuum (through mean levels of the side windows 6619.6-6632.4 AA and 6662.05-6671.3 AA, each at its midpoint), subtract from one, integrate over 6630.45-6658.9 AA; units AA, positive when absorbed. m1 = 0.9 AA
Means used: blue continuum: 18.3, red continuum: 16.8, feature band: 17.1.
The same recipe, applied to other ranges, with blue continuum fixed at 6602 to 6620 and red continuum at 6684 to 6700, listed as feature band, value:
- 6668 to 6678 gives -0.98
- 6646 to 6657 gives 0.93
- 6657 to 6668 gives 0.06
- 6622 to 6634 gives 0.28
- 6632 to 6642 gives 0.10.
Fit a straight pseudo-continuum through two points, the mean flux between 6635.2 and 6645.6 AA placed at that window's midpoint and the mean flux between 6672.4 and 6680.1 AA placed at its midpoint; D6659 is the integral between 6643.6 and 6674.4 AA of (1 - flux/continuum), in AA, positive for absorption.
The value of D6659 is 1.2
